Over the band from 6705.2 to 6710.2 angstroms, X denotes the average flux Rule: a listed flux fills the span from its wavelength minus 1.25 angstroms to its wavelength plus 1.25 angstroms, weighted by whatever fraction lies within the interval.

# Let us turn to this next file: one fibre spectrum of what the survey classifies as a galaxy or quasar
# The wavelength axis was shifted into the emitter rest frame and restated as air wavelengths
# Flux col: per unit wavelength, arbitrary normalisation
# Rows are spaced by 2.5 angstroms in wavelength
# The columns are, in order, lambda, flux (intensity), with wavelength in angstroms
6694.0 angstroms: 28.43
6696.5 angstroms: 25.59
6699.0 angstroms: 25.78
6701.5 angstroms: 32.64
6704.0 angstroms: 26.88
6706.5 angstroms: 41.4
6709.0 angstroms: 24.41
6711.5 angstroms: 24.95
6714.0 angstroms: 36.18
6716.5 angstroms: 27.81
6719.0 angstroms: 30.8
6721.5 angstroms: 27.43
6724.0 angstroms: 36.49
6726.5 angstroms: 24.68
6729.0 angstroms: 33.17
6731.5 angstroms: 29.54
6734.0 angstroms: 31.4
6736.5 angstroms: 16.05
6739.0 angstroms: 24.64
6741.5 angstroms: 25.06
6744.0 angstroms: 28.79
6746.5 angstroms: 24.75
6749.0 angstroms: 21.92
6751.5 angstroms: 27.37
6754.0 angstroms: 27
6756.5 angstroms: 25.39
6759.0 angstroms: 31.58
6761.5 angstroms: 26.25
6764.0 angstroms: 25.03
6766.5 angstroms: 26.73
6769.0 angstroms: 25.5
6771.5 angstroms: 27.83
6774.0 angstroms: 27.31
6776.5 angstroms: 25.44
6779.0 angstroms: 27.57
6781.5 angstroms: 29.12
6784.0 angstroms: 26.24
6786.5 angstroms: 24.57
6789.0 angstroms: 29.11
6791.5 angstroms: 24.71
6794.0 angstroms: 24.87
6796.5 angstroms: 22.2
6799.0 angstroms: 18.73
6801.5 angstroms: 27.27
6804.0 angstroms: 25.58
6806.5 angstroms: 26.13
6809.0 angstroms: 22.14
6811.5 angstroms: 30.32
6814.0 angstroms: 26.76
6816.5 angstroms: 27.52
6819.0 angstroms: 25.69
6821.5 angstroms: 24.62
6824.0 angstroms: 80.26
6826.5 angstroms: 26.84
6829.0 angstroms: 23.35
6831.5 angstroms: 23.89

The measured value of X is 32.9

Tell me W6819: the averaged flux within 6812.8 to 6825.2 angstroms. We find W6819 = 36.8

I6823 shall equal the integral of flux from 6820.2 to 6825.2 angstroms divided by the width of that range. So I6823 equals 51.9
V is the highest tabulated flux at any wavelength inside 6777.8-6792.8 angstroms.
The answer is 29.12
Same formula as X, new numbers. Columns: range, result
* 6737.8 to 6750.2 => 25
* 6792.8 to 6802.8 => 23.3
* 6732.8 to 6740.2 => 24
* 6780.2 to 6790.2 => 27.3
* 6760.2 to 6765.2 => 25.7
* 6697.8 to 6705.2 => 28.5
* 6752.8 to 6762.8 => 27.5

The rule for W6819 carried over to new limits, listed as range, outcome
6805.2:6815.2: 26.3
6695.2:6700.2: 25.7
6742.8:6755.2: 26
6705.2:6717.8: 30.9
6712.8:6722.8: 30.6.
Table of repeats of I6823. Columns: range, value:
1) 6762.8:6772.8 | 26.3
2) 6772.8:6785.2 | 27.1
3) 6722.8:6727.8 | 30.6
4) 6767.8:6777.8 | 26.5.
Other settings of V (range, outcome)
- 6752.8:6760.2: 31.58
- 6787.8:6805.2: 29.11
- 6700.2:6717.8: 41.4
